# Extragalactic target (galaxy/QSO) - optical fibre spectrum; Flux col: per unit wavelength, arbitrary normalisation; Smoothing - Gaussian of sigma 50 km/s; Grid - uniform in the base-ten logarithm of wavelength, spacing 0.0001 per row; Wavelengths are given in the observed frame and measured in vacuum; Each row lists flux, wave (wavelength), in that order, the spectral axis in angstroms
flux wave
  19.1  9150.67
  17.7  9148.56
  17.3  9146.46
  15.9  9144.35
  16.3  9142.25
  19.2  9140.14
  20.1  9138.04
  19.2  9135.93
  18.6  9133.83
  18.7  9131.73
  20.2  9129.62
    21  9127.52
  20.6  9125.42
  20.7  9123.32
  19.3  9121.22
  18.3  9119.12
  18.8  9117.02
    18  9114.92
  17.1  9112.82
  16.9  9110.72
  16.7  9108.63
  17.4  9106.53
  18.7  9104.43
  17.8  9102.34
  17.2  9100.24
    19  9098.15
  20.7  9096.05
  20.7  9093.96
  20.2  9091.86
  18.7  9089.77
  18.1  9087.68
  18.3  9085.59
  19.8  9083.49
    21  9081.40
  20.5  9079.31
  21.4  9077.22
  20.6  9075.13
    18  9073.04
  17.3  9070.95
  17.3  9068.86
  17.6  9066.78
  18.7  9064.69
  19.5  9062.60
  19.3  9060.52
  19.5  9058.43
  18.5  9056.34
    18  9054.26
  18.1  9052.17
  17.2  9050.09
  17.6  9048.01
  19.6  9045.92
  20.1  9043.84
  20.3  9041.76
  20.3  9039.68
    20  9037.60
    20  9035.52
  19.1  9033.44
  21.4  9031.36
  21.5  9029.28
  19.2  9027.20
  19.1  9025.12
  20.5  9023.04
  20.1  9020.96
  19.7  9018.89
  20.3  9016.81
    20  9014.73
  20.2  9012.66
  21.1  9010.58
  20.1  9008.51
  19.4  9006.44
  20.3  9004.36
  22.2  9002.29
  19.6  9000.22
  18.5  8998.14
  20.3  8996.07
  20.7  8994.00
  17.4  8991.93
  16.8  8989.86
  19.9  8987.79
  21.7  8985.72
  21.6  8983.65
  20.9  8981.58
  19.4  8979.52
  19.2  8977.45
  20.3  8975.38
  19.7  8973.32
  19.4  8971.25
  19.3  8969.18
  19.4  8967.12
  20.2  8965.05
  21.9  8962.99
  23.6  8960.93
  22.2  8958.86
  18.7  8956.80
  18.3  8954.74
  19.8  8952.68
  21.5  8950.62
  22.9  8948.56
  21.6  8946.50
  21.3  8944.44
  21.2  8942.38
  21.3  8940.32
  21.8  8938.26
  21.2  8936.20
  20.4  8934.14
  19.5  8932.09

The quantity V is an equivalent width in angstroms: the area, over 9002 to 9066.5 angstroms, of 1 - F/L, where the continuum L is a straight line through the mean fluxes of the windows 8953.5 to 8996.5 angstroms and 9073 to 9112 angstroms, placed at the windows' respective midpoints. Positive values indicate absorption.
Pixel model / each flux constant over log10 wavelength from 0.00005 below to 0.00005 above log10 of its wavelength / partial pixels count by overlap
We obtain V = -0.3 angstroms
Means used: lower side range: 20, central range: 19.7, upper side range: 19.1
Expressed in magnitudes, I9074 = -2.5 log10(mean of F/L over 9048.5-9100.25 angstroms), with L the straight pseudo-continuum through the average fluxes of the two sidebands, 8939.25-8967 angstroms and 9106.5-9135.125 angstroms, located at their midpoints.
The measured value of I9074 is 0.021 mag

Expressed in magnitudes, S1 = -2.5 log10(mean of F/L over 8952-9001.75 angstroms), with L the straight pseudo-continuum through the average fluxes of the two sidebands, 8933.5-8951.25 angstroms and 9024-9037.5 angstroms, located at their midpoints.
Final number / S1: 0.05 mag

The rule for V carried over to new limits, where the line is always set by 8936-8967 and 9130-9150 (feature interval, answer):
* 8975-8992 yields 0.7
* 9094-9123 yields 0.6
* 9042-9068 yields 1.1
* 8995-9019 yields 0.1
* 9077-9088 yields -0.4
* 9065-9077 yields 0.5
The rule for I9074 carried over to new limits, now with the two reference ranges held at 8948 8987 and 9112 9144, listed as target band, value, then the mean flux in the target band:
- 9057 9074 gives 0.068 mag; 18.4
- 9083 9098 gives -0.005 mag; 19.4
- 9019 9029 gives 0.007 mag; 19.9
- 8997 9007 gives 0.009 mag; 20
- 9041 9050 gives 0.035 mag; 19.1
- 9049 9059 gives 0.086 mag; 18.2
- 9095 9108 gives 0.049 mag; 18.4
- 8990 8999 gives 0.069 mag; 19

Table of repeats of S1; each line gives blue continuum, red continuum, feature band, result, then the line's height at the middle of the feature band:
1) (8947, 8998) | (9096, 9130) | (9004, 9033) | -0.03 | 19.7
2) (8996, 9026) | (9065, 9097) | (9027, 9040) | -0.02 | 19.8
